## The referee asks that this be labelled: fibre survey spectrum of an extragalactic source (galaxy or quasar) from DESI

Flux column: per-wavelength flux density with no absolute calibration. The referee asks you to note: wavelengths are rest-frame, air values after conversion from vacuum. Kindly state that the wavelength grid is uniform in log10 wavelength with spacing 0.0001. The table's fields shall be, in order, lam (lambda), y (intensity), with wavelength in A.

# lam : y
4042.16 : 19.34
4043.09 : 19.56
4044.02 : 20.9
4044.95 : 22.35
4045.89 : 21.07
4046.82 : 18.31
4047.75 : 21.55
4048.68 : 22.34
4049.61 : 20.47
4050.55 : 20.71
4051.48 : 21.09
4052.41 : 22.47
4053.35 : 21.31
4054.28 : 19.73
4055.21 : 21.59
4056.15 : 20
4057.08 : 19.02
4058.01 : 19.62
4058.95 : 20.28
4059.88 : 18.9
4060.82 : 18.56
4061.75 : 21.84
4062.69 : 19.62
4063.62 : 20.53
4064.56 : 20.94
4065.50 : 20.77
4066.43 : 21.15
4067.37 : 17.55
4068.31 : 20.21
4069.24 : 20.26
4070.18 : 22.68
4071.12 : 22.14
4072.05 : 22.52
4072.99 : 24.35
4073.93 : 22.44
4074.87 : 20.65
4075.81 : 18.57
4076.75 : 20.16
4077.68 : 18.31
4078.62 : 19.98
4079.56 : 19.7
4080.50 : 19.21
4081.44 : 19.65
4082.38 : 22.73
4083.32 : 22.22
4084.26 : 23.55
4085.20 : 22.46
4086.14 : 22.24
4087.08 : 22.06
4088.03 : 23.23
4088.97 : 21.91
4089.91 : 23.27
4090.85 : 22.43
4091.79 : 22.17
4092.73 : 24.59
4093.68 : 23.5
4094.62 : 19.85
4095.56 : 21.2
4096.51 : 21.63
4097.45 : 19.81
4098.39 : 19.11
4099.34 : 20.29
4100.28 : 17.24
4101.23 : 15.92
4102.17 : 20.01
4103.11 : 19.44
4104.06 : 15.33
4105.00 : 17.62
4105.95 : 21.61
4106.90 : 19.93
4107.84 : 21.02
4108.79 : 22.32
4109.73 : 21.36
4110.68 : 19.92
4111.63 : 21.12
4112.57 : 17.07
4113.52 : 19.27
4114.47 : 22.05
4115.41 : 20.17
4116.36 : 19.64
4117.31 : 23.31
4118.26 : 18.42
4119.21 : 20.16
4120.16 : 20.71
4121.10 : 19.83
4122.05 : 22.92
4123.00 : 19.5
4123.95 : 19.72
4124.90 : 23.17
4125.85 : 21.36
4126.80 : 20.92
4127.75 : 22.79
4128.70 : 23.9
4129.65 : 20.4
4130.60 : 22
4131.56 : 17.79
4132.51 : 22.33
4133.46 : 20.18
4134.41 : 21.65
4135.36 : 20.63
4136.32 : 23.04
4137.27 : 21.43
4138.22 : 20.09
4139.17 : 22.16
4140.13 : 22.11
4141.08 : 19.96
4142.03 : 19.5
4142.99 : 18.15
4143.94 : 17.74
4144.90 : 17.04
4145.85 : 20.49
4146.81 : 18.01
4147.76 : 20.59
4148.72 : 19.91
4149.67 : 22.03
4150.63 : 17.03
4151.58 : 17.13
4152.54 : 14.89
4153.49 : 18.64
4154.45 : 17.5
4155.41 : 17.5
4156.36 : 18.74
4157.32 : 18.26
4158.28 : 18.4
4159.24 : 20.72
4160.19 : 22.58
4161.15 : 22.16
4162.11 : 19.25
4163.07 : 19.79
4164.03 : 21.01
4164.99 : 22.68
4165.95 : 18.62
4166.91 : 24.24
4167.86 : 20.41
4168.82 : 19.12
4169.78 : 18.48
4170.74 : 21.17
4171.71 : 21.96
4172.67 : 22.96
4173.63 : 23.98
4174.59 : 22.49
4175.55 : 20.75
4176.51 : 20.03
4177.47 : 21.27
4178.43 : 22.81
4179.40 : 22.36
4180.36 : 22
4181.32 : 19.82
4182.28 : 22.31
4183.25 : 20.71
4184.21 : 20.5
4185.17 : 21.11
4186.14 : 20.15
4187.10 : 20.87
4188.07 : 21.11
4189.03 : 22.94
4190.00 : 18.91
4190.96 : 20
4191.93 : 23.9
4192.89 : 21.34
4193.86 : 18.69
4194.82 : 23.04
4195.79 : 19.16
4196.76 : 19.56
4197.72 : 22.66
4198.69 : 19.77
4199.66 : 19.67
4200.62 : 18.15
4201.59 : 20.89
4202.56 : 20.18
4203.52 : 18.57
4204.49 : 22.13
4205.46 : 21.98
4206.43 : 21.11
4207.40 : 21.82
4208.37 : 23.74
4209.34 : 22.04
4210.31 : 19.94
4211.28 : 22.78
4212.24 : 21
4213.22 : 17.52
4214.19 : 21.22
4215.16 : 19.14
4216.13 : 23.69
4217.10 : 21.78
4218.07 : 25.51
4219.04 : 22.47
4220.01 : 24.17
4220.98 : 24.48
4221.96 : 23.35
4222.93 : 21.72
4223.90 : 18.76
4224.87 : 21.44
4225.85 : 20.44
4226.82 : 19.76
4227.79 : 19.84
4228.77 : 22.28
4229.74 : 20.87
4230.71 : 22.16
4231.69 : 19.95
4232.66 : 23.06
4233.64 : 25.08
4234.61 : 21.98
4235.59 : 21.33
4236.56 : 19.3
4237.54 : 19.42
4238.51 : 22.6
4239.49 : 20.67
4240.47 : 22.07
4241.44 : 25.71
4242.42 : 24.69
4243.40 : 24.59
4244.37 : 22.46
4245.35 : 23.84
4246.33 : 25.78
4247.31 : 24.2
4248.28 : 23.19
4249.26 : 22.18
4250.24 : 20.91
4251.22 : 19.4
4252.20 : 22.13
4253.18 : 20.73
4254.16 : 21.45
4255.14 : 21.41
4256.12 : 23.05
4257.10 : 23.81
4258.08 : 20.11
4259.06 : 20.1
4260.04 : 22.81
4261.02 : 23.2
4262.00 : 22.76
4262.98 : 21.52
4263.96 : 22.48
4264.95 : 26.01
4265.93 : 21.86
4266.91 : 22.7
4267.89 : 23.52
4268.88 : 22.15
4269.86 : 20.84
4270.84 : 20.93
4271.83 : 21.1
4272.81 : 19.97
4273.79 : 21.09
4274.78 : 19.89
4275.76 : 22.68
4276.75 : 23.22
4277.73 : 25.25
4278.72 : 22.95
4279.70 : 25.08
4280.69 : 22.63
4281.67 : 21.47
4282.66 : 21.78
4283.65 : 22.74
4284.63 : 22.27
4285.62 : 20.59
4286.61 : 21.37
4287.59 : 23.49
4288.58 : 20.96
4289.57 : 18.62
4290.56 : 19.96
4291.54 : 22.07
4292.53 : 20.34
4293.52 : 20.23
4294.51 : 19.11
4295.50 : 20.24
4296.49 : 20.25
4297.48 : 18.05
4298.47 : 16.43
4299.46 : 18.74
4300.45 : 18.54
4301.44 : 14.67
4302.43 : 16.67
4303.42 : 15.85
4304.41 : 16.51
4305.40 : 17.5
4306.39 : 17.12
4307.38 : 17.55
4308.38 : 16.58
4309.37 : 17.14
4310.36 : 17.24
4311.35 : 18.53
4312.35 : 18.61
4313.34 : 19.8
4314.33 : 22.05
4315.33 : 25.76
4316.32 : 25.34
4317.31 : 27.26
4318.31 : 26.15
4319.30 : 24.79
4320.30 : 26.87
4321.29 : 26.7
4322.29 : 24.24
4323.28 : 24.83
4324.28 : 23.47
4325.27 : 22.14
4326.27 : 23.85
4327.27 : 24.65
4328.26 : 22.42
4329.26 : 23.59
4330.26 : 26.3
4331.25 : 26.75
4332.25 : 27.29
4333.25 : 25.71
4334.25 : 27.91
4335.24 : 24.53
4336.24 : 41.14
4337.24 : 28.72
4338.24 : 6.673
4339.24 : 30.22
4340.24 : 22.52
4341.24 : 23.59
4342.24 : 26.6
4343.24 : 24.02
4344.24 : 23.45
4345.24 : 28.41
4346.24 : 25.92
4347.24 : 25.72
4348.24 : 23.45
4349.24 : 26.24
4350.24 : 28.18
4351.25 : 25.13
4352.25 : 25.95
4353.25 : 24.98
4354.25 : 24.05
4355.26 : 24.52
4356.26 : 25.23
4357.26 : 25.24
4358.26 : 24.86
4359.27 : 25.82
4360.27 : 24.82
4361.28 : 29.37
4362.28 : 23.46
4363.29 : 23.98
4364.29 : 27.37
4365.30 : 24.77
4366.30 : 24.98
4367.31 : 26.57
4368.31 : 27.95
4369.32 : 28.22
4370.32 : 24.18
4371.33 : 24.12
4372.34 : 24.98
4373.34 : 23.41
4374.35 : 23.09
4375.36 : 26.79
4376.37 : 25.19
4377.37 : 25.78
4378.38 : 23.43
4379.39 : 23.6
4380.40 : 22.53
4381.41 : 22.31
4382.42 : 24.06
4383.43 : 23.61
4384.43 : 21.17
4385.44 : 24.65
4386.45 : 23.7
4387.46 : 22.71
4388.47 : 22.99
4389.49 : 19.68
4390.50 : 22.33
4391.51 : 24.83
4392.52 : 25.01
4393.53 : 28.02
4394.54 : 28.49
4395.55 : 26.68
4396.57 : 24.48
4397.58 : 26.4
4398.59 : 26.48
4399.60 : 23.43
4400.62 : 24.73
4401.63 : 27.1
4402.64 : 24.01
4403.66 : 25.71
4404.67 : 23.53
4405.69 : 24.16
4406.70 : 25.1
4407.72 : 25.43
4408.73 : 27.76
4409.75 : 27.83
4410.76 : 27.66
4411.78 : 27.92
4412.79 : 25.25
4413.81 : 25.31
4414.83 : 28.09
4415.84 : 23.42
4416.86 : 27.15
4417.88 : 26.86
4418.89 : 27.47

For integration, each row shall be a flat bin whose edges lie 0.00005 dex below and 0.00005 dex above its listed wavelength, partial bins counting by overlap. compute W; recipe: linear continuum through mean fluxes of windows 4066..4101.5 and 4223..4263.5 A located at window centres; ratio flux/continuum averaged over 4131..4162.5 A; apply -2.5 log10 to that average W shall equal 0.10 mag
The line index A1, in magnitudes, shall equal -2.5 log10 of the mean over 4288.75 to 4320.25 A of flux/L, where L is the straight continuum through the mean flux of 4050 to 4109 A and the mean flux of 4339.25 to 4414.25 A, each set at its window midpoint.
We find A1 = 0.22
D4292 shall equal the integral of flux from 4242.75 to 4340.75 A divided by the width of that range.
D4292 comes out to 22.1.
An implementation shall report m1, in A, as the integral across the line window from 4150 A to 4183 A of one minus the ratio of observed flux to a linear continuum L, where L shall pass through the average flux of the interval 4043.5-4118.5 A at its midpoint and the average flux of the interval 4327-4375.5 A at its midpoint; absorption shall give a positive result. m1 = 2.8 A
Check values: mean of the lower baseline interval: 20.7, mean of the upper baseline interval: 25.5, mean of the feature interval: 20.3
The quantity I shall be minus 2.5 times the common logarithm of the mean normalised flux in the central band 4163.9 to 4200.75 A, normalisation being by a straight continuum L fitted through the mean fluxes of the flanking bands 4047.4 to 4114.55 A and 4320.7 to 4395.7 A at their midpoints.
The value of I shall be 0.06 mag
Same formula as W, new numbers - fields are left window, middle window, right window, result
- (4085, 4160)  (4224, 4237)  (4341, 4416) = 0.05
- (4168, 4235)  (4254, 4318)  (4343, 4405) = 0.11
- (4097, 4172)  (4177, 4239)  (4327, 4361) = 0.03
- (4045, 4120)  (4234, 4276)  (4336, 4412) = 0.05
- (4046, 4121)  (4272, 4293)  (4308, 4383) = 0.09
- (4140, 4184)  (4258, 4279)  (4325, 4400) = 0.03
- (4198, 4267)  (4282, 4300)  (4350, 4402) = 0.13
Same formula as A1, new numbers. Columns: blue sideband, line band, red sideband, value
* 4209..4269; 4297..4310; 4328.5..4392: 0.36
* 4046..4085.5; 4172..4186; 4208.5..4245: 0.00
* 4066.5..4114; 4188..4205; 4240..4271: 0.07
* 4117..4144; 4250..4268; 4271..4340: -0.02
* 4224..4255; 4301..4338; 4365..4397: 0.03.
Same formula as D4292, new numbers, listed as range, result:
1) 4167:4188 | 21.3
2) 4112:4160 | 20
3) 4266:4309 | 20.3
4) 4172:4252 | 21.6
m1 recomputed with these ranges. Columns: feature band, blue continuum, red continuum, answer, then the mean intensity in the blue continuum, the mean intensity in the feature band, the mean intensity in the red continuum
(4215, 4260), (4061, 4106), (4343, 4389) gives 1.7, 20.8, 22.1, 24.9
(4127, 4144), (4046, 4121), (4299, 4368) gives 0.2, 20.6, 21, 23.6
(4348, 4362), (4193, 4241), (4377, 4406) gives -1.1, 21.3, 25.6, 24.3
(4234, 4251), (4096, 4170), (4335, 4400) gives -0.2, 20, 22.6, 25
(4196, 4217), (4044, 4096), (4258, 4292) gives 0.9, 21.1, 20.8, 22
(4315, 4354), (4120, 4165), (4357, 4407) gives -2.5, 20.1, 25.4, 24.8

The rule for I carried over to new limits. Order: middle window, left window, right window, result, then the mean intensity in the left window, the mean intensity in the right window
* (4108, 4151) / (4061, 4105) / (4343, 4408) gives 0.048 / 20.8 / 24.9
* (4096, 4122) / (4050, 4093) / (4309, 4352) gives 0.090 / 21.1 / 24.5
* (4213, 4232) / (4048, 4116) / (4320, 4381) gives 0.071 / 20.7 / 25.2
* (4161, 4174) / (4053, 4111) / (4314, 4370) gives 0.059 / 20.7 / 25.4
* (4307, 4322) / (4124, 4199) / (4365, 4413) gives 0.069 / 20.6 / 24.9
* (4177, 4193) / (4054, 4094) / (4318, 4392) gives 0.065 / 21.1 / 24.9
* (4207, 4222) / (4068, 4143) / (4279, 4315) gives -0.105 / 20.9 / 19.5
